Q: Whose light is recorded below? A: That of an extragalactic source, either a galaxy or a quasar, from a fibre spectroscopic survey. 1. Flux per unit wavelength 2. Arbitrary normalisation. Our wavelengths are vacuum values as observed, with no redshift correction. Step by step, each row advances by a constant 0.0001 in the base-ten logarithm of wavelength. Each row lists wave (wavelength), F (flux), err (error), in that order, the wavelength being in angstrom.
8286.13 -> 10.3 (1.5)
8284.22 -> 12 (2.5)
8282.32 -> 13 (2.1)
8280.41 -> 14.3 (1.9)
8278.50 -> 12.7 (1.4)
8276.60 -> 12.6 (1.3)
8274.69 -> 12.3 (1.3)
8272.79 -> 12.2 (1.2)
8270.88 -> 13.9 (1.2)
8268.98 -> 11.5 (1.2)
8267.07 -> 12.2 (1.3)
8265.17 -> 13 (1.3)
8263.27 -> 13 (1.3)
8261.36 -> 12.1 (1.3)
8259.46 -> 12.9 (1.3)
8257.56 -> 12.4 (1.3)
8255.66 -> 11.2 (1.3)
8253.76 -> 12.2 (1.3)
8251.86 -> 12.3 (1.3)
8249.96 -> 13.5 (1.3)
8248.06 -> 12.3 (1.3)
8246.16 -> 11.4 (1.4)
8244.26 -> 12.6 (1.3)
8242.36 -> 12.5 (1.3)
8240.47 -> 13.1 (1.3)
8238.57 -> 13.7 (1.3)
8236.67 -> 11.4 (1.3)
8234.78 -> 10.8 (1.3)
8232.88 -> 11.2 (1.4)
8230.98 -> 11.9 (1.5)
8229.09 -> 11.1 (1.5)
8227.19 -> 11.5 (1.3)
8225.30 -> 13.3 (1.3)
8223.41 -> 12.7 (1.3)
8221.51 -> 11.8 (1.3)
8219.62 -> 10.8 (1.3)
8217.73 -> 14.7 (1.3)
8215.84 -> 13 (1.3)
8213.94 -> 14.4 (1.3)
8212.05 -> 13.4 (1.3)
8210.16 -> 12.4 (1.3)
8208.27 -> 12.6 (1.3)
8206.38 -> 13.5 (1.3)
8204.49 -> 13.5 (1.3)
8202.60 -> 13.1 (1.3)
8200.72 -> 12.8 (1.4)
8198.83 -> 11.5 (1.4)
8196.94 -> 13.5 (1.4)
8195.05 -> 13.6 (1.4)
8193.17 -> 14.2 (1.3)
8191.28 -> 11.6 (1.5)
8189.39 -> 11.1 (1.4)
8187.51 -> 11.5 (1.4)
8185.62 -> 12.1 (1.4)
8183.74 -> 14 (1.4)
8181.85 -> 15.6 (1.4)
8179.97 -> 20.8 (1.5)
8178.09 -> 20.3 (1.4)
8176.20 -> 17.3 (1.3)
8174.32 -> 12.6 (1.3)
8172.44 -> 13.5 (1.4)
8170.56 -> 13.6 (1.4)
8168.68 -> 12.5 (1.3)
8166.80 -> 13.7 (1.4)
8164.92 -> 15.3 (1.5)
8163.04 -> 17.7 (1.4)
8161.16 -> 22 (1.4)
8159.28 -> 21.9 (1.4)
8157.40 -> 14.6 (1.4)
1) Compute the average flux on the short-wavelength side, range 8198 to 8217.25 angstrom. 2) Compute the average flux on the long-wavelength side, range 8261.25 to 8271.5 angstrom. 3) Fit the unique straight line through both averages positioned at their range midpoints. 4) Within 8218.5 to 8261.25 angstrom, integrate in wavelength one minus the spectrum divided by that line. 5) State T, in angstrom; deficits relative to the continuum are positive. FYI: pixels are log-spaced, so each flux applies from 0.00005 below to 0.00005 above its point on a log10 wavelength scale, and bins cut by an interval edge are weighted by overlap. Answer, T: 2.30 angstrom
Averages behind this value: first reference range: 13.1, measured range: 12.1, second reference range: 12.6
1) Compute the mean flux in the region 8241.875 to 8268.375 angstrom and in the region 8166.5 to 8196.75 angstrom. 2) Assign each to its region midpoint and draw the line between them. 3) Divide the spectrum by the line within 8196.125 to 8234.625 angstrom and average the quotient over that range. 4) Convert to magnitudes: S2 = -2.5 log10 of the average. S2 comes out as 0.07 mag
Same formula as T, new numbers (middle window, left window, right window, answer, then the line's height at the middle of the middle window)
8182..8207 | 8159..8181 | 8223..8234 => 3.0 angstrom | 14.6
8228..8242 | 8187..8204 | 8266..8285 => 0.8 angstrom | 12.6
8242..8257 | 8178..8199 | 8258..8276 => 0.7 angstrom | 12.9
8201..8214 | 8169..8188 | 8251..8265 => 0.9 angstrom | 14.1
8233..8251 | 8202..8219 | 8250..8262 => 0.4 angstrom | 12.6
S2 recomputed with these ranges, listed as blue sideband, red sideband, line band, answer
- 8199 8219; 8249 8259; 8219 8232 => 0.09 mag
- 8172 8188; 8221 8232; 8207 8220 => -0.01 mag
